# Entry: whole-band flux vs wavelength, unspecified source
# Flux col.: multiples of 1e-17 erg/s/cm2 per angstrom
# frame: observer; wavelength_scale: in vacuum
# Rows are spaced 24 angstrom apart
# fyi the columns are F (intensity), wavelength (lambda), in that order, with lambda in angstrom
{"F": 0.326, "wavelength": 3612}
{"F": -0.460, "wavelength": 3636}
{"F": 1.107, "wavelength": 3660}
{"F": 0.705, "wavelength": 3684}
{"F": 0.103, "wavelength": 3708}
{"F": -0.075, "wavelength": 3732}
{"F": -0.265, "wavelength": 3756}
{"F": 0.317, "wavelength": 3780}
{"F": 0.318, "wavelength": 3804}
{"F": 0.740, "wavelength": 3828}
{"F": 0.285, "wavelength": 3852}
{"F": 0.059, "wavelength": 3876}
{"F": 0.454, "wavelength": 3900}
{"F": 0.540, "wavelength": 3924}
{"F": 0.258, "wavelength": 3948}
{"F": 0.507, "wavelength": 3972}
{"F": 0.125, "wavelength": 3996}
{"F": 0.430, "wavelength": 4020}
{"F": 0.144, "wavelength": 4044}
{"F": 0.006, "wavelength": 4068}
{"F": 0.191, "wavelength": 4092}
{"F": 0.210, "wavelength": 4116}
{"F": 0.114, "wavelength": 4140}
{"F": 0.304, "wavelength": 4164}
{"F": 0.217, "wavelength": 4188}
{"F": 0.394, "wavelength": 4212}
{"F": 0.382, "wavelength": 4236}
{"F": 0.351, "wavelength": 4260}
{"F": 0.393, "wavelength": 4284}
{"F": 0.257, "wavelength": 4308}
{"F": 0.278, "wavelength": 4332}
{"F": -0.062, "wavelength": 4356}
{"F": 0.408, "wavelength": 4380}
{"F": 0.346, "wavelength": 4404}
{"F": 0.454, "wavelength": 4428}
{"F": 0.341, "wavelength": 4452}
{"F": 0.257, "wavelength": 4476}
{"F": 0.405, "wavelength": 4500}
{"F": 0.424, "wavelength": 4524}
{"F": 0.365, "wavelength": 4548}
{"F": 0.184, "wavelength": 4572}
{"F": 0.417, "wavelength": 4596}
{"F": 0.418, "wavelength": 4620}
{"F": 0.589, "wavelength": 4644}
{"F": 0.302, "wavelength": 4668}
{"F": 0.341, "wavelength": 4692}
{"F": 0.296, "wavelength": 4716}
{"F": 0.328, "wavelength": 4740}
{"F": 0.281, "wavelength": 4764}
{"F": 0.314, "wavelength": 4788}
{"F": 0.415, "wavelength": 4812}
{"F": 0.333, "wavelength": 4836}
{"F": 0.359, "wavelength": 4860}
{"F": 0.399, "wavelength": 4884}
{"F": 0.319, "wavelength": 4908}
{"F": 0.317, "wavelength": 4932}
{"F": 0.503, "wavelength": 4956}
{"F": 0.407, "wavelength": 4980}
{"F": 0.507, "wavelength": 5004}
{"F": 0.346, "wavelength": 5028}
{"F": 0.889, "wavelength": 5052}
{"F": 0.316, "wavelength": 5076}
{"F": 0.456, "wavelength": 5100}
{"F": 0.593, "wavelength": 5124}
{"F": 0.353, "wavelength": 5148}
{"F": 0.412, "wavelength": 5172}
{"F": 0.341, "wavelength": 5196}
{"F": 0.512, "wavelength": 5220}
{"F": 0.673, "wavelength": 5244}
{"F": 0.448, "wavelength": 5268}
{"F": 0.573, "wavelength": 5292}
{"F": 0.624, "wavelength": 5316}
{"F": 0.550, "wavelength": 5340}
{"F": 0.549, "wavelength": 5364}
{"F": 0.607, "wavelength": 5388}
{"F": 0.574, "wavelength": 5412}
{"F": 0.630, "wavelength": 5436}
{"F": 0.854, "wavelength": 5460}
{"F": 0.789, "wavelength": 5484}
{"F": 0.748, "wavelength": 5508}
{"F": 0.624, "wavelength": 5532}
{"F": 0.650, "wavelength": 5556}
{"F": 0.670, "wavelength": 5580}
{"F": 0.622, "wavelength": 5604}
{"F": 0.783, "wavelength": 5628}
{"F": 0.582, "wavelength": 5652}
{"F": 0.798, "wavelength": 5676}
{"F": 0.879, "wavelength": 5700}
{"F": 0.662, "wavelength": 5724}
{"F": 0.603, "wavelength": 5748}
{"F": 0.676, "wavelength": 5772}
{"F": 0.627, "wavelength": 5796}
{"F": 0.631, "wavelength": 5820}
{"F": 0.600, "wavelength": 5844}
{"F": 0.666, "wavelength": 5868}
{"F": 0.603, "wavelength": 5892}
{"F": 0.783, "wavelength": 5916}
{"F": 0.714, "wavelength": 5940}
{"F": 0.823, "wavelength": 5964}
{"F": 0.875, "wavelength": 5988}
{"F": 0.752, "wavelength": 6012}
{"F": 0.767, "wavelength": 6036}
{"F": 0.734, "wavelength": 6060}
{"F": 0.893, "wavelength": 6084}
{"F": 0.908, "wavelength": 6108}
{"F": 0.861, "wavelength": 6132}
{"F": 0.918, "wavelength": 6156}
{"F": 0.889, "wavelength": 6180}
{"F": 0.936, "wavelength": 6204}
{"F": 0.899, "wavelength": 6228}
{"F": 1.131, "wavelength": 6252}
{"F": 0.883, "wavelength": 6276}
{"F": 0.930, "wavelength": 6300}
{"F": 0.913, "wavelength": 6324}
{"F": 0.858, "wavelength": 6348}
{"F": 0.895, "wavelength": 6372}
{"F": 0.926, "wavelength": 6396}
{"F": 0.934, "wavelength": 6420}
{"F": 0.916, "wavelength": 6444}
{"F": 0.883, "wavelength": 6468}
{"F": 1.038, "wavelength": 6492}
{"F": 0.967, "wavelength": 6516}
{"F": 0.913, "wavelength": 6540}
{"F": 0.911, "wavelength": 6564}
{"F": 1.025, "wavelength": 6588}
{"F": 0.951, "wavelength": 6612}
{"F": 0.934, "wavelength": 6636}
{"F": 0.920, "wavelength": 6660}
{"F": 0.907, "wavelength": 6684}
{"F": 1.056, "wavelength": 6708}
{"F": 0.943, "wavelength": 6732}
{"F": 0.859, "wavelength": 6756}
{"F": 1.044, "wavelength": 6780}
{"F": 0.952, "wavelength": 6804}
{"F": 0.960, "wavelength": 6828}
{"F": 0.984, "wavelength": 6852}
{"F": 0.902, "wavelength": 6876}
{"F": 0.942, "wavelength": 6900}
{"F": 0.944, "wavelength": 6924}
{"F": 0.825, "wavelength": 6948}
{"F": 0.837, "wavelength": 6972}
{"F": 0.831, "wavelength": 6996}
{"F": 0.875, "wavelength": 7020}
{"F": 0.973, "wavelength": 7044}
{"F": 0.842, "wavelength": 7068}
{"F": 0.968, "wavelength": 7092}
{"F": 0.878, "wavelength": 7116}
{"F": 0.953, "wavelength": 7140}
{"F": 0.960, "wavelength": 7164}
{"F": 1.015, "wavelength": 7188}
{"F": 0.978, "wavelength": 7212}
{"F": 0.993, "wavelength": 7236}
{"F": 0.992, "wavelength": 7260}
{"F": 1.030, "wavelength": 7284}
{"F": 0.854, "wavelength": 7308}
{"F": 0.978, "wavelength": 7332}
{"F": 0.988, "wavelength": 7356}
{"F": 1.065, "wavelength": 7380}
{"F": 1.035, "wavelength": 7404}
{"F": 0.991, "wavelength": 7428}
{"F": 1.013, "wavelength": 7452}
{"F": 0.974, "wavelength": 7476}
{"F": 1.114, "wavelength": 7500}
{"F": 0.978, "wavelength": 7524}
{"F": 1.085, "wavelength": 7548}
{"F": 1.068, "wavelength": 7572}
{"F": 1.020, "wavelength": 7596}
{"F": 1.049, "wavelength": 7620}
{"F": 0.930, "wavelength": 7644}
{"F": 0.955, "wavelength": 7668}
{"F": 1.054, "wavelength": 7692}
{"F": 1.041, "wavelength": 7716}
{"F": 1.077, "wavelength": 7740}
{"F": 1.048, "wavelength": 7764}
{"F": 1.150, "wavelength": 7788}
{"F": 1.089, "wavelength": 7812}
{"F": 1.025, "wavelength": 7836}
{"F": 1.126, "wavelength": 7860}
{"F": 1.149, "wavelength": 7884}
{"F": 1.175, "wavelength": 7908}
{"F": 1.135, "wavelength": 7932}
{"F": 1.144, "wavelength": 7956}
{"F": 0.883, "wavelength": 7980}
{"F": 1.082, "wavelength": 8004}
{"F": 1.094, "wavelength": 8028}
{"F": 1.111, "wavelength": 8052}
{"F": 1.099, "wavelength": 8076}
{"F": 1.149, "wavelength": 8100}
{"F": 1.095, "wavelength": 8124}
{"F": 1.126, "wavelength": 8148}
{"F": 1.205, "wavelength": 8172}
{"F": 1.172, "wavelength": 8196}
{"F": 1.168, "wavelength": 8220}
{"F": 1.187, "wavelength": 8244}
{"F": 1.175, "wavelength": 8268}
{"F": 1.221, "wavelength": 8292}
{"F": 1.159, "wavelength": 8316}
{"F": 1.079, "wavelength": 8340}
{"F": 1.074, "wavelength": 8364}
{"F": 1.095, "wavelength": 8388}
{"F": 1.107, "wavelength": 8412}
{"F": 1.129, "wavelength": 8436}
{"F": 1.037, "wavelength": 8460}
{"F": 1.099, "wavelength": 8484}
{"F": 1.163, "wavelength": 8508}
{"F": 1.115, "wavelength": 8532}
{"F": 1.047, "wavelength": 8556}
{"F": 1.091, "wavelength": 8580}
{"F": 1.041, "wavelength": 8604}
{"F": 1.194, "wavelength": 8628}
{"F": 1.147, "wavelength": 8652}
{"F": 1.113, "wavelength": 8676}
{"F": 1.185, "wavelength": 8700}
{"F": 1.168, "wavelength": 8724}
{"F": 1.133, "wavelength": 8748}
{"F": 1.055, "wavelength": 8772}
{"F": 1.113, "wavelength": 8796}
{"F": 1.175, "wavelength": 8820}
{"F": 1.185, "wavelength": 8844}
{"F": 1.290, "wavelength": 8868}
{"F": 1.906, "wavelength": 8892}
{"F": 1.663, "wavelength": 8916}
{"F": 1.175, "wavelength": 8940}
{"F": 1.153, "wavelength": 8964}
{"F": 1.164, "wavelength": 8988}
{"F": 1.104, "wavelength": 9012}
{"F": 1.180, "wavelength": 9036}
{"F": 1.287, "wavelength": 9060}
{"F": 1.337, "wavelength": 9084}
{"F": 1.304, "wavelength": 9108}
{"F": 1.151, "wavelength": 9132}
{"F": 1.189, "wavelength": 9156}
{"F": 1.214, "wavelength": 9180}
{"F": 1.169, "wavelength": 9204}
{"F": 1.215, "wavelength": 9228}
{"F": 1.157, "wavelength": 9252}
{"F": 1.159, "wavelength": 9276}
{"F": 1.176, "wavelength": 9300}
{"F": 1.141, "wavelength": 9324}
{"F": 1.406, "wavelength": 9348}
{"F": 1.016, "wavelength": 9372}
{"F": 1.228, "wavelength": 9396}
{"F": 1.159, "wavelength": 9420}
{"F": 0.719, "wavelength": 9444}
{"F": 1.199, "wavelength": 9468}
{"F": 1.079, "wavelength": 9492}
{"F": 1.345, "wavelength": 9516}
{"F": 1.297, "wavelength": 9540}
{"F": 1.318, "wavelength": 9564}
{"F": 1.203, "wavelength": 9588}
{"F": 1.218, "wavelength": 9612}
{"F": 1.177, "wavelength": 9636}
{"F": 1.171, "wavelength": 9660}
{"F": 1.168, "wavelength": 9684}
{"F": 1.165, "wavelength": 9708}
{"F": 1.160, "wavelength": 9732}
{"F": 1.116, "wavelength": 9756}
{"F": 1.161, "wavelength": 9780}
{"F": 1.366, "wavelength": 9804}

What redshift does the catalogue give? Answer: 0.35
